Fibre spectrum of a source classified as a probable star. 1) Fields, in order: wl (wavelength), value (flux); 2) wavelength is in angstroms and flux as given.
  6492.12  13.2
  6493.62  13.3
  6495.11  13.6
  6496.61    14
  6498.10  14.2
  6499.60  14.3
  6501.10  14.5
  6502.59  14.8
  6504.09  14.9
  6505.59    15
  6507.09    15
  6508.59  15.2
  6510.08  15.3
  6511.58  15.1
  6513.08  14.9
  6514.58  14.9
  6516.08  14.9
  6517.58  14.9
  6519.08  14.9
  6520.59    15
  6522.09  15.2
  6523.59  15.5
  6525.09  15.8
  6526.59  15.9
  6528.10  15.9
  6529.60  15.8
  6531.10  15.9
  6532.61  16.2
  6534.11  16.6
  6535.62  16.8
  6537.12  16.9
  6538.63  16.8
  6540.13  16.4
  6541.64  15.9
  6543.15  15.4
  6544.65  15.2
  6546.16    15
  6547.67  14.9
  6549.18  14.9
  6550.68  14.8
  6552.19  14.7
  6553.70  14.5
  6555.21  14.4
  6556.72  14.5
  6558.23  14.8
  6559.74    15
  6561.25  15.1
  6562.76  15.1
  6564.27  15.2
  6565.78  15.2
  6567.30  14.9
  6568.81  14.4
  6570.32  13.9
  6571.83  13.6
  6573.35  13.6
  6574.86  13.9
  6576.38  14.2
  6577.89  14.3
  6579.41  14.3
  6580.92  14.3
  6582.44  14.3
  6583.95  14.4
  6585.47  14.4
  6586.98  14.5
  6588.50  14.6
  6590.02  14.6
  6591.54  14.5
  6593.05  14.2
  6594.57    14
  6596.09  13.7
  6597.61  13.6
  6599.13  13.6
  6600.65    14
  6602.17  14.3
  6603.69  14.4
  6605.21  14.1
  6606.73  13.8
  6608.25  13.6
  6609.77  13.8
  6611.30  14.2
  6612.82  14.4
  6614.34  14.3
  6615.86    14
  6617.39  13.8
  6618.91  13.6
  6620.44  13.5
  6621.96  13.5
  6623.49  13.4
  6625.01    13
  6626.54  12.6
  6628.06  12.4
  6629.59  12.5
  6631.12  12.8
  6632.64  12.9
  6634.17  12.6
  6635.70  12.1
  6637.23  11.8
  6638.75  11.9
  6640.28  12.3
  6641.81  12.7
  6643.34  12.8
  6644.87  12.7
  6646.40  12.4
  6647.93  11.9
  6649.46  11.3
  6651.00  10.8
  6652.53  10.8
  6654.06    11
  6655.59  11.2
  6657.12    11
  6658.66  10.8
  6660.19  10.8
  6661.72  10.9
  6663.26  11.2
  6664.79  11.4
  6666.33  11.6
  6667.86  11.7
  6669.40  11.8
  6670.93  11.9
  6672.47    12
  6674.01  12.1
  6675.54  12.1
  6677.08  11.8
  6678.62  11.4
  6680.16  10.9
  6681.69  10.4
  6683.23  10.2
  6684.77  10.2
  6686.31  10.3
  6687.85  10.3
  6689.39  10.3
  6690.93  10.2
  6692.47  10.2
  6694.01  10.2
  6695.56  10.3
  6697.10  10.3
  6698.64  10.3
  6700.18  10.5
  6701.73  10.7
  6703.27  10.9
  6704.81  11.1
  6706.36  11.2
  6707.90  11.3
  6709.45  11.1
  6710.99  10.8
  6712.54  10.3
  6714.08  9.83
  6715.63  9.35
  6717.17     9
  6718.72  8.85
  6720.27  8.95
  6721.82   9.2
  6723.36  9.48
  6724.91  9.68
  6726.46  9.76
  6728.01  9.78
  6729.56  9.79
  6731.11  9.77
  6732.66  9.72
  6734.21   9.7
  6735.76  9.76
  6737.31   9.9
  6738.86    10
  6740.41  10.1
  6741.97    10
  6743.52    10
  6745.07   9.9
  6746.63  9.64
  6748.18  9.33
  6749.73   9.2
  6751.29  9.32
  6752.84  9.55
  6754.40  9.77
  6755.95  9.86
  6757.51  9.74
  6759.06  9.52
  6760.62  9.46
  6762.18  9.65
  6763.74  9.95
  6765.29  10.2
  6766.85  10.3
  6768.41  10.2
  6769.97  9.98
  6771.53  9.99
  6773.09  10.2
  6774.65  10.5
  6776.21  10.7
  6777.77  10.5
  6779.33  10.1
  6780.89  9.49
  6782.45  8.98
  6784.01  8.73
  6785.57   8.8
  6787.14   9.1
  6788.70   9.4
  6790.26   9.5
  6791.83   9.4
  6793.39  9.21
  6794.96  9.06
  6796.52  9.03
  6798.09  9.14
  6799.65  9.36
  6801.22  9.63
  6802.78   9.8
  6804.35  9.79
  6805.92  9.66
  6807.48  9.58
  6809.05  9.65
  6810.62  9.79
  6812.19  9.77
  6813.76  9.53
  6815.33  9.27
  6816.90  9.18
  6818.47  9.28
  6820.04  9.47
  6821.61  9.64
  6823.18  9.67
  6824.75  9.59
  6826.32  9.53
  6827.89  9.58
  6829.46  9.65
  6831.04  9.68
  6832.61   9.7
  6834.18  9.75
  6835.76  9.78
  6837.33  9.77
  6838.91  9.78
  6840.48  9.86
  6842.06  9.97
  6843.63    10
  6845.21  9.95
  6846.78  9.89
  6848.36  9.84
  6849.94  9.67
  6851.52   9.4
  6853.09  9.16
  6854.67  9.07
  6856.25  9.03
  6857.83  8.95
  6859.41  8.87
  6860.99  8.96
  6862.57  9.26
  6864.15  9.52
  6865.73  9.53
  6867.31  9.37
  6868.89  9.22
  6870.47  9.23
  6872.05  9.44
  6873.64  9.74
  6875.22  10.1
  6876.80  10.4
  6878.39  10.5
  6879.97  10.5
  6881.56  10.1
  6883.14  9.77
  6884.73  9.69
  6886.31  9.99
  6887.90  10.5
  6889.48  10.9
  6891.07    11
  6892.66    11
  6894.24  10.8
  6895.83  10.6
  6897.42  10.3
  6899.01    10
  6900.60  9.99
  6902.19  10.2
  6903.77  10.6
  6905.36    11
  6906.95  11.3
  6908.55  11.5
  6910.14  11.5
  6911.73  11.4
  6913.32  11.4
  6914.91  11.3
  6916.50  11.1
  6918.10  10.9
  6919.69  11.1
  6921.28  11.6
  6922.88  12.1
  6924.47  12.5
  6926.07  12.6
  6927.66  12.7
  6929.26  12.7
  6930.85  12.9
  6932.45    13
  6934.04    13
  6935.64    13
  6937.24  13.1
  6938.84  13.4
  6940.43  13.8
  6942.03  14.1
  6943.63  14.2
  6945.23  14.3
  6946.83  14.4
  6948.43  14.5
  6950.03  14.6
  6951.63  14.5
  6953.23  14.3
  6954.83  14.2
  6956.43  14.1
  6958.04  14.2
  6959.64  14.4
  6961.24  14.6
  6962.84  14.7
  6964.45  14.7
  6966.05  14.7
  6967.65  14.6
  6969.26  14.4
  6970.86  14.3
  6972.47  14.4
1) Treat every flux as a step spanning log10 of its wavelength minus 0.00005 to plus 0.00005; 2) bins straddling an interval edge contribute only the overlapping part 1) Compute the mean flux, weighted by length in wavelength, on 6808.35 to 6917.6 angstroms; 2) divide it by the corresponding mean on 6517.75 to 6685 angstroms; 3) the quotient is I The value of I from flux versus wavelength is 0.73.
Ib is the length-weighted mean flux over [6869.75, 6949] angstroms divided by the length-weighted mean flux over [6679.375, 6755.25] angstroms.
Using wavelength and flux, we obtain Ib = 1.15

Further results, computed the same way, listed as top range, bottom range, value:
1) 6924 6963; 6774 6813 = 1.44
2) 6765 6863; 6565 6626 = 0.68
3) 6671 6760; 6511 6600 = 0.68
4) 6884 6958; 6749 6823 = 1.26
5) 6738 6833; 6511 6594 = 0.64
